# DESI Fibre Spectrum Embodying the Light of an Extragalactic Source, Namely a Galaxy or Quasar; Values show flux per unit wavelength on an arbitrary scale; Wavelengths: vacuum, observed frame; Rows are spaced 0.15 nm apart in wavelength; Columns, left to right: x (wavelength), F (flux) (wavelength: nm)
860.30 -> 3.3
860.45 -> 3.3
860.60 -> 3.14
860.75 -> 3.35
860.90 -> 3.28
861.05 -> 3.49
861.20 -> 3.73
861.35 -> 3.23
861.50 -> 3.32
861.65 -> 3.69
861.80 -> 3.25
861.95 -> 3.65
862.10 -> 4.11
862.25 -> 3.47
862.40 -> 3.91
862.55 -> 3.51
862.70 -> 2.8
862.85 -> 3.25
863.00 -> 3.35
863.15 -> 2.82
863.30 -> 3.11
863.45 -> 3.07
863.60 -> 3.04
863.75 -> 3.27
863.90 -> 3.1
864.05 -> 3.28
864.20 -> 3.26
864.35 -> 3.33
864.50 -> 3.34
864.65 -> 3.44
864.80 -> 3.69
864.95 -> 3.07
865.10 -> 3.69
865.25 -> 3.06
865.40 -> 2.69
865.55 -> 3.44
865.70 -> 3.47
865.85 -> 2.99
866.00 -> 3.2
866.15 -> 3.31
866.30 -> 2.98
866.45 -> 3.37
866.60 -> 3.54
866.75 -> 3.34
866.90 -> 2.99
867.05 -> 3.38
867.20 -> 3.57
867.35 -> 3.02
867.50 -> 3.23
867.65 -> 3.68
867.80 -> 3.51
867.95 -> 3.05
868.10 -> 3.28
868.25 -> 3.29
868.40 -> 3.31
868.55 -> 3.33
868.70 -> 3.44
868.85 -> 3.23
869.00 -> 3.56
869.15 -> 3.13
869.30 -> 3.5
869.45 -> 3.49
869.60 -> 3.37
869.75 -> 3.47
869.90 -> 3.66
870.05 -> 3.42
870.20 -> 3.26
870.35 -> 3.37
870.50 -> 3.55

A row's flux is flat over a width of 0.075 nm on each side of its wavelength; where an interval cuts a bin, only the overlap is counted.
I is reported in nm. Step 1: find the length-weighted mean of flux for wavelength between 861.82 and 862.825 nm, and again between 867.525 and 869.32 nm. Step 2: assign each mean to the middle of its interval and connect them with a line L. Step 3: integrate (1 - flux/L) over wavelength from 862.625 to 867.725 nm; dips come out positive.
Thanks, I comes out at 0.311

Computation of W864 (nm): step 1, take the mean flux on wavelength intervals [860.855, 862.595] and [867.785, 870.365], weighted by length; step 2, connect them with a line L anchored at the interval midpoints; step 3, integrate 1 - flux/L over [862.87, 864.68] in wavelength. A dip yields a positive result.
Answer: 0.16 nm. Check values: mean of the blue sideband 3.56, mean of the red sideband 3.37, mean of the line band 3.2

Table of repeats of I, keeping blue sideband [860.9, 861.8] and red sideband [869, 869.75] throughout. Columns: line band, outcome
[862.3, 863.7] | 0.09 nm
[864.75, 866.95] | 0.11 nm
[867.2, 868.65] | 0.04 nm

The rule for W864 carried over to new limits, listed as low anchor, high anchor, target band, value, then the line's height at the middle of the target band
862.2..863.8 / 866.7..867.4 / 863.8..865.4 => -0.025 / 3.25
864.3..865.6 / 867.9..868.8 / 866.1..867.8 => -0.013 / 3.29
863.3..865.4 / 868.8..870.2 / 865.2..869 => 0.077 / 3.34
